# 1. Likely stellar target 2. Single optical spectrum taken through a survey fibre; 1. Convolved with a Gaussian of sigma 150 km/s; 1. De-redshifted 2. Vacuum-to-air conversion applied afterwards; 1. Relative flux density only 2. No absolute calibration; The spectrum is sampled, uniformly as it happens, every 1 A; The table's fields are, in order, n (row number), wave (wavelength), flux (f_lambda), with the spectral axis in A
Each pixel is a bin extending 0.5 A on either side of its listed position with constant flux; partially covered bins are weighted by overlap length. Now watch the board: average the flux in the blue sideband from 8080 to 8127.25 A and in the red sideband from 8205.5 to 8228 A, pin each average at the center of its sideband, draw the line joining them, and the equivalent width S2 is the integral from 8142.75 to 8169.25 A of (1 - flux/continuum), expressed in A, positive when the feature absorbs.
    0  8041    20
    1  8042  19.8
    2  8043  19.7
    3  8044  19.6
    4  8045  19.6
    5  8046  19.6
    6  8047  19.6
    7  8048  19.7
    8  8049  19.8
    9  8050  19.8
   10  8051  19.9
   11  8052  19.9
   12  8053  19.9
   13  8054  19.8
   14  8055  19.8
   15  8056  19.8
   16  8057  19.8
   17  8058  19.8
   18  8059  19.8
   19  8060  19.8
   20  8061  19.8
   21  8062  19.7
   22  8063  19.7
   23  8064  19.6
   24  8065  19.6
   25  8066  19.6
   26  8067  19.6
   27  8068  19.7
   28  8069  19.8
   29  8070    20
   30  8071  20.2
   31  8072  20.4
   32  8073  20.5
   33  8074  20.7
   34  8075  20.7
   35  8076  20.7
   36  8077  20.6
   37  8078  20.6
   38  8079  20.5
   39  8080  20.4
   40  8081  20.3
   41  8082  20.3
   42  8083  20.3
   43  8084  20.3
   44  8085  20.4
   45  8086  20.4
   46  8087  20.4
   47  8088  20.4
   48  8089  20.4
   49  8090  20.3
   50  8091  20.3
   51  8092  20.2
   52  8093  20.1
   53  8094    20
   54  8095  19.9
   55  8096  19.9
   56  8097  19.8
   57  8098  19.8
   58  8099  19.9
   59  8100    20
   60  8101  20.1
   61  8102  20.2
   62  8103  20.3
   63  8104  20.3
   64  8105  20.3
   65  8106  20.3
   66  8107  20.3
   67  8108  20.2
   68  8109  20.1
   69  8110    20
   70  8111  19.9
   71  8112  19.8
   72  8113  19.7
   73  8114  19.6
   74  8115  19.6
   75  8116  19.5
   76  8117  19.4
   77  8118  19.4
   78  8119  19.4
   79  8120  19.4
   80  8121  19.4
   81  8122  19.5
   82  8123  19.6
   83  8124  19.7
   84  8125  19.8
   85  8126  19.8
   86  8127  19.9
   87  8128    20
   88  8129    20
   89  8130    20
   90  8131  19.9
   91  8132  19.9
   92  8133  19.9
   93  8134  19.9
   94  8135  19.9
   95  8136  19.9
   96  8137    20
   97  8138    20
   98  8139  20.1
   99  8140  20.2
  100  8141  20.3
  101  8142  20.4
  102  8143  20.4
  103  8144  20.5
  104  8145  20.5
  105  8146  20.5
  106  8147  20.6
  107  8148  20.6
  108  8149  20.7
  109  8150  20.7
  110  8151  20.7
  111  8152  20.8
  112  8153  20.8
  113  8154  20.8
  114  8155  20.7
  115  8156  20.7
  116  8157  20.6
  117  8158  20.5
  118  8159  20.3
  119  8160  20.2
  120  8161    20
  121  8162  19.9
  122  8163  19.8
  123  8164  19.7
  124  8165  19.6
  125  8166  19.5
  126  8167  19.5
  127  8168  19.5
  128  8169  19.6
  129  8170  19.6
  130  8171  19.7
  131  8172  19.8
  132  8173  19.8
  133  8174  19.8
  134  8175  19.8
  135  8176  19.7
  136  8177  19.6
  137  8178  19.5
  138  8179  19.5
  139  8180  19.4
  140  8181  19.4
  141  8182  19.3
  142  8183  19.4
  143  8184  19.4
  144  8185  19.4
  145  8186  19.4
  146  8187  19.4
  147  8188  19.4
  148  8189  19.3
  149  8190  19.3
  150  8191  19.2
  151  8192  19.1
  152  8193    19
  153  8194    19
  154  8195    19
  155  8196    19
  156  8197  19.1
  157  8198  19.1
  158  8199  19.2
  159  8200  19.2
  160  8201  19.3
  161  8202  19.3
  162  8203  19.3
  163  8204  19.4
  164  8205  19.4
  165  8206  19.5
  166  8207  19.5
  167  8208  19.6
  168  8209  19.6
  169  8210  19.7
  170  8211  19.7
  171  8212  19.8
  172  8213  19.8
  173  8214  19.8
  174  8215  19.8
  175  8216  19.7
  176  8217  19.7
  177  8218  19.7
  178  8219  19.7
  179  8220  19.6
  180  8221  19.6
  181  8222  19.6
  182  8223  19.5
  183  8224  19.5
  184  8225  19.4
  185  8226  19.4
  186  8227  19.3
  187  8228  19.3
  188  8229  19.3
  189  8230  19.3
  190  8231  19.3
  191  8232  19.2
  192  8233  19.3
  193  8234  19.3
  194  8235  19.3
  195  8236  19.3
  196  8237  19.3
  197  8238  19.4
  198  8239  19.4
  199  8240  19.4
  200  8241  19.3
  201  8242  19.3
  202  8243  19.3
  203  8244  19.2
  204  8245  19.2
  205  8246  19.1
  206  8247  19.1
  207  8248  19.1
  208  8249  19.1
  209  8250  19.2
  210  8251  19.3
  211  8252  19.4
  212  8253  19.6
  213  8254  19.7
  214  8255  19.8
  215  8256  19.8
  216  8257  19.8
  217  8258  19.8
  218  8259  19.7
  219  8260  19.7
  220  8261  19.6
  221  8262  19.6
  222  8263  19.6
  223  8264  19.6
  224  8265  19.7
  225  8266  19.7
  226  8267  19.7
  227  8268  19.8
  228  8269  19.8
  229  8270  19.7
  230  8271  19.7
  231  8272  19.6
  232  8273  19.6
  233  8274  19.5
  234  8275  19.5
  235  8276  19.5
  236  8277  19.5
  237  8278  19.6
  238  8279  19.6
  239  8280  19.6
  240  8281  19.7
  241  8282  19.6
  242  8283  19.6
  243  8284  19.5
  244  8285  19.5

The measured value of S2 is -0.6 A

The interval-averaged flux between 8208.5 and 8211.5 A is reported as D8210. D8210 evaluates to 19.7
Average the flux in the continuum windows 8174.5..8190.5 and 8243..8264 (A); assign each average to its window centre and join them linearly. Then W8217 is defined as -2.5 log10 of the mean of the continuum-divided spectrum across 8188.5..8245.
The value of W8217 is 0.00 mag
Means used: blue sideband 19.5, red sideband 19.5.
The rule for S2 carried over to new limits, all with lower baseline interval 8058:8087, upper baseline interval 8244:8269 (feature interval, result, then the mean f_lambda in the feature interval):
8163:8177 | 0.1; 19.7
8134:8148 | -0.2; 20.3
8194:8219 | 0.3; 19.5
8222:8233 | 0.1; 19.4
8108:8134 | 0.3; 19.7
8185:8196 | 0.3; 19.2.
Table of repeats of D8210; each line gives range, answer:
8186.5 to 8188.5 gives 19.4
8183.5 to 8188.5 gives 19.4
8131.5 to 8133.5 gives 19.9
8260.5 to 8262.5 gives 19.6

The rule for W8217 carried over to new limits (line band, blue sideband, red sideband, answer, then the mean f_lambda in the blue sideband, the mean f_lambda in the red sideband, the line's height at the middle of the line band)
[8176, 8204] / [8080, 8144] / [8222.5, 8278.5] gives 0.023 mag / 20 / 19.5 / 19.7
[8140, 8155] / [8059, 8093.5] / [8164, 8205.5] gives -0.049 mag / 20.2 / 19.4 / 19.7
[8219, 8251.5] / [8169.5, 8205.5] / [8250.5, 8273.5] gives 0.013 mag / 19.4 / 19.7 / 19.6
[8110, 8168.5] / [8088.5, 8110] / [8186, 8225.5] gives -0.009 mag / 20.1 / 19.4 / 19.9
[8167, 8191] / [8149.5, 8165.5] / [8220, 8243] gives 0.031 mag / 20.4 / 19.4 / 20.1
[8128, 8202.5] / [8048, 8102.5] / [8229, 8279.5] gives -0.003 mag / 20.1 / 19.5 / 19.8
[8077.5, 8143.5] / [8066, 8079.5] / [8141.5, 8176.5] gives 0.012 mag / 20.3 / 20.2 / 20.2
